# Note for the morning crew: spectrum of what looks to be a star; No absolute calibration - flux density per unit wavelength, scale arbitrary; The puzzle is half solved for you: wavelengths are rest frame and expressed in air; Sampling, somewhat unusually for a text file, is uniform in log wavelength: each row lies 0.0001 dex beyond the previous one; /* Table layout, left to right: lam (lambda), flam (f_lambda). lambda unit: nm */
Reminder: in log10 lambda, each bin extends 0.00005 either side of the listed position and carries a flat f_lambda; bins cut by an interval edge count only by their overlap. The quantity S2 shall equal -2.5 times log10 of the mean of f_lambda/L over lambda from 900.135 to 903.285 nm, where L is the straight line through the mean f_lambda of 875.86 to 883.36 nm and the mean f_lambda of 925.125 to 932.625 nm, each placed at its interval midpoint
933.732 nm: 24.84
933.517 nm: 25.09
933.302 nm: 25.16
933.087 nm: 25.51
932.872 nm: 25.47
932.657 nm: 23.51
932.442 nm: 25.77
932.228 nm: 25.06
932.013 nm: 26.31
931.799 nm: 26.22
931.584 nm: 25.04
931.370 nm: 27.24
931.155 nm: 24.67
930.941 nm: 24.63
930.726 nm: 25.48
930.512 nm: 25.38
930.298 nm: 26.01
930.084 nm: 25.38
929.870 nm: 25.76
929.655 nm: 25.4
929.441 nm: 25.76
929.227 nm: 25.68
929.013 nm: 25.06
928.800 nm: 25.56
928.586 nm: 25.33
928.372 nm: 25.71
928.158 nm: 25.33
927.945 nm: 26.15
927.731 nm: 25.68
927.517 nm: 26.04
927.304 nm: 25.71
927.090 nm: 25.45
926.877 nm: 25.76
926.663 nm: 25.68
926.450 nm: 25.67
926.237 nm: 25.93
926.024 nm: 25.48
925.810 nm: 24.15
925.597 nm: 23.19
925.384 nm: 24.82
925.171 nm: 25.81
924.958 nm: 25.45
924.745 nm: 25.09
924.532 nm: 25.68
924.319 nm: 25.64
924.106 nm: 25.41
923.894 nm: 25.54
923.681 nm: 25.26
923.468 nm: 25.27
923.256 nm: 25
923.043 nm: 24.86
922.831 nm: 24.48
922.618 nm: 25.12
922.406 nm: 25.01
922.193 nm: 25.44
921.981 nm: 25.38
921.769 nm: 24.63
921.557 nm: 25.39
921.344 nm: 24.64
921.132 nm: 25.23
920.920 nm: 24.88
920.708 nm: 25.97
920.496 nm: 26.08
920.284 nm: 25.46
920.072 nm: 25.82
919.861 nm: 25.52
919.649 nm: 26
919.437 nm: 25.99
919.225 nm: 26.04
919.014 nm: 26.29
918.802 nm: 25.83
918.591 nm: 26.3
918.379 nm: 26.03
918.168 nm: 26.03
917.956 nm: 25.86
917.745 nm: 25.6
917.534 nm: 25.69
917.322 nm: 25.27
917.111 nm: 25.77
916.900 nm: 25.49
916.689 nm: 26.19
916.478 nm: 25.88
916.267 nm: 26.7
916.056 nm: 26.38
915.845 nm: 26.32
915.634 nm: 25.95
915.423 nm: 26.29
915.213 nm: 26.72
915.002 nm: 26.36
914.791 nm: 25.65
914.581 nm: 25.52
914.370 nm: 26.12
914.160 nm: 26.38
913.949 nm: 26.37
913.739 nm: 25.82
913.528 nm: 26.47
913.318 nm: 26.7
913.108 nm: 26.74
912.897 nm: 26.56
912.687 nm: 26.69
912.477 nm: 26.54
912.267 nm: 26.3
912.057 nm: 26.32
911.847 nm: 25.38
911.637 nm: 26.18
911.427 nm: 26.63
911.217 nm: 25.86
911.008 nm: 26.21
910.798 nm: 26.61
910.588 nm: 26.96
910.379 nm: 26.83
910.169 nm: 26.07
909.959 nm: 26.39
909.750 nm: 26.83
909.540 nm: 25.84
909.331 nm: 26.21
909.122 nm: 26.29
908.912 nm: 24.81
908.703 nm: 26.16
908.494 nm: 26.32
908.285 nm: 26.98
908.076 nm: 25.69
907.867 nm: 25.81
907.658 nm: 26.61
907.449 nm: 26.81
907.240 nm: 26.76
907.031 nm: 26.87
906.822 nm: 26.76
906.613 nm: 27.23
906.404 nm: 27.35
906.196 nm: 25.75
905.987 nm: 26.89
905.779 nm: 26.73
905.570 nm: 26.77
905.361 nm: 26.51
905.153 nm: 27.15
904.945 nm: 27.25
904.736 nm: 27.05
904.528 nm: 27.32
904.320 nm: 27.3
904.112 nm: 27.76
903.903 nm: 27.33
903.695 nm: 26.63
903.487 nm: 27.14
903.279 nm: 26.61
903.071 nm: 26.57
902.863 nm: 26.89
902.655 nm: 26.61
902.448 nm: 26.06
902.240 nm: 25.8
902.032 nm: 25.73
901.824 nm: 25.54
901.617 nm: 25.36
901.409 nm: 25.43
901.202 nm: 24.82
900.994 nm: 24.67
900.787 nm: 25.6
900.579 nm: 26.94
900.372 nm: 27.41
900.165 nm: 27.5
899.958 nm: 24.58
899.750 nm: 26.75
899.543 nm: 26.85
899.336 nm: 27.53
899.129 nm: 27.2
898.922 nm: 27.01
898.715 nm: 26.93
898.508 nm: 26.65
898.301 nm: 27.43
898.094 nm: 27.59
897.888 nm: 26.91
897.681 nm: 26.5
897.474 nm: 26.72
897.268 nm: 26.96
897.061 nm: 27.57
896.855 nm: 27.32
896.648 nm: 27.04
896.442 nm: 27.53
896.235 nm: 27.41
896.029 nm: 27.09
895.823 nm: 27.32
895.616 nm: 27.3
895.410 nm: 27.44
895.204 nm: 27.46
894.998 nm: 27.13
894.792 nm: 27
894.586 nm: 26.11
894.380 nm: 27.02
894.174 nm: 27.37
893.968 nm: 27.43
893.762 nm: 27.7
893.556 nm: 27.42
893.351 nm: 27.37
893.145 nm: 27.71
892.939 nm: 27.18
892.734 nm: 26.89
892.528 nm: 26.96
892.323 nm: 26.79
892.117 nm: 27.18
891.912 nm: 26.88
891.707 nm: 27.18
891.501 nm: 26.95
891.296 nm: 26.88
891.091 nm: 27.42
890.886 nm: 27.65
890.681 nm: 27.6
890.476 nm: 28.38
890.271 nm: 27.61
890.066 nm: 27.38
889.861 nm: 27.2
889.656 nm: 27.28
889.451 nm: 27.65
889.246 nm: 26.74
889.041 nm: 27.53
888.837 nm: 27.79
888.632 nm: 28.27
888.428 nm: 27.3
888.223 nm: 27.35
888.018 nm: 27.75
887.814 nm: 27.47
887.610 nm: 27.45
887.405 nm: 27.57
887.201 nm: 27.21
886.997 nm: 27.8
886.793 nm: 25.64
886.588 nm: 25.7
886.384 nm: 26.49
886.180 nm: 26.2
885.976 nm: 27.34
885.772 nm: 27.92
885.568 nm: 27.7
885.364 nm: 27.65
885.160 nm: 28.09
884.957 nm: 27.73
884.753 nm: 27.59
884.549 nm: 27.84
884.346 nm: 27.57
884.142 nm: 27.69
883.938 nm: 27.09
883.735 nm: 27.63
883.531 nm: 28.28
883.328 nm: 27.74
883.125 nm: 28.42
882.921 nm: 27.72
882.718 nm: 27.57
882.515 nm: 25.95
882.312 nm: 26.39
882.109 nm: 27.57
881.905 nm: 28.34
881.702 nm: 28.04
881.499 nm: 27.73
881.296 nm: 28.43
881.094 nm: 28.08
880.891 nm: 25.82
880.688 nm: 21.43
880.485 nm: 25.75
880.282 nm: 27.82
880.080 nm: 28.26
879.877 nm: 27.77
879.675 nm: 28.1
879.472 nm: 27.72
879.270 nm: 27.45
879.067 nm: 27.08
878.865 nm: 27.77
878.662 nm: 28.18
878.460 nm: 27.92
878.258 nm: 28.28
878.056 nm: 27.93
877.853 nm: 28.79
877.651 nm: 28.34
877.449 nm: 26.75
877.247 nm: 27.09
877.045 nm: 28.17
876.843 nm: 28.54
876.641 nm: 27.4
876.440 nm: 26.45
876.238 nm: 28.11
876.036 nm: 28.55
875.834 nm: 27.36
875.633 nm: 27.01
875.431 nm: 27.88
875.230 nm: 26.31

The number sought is 0.02 mag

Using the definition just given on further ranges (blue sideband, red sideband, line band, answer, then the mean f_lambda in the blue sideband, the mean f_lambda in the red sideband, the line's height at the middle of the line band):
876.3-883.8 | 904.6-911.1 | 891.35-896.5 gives -0.01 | 27.5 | 26.5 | 27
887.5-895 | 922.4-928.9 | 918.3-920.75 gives -0.01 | 27.3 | 25.3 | 25.7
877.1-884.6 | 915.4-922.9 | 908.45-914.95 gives -0.01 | 27.5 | 25.7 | 26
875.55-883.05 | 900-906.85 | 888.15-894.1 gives -0.01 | 27.5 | 26.5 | 27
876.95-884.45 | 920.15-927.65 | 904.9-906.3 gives -0.02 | 27.5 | 25.3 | 26.2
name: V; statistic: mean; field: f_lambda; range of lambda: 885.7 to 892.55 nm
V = 27.3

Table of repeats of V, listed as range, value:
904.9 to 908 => 26.7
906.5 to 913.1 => 26.4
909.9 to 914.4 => 26.4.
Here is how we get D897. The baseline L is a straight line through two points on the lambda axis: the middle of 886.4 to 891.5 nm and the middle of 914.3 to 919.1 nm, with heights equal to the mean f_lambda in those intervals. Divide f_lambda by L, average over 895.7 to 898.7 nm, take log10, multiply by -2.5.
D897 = -0.01 mag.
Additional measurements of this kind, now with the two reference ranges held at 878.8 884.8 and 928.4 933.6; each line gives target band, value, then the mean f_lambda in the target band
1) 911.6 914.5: -0.01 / 26.3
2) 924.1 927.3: 0.02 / 25.3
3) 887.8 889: -0.02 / 27.7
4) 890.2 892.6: -0.01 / 27.3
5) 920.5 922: 0.03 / 25.2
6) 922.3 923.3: 0.04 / 24.9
